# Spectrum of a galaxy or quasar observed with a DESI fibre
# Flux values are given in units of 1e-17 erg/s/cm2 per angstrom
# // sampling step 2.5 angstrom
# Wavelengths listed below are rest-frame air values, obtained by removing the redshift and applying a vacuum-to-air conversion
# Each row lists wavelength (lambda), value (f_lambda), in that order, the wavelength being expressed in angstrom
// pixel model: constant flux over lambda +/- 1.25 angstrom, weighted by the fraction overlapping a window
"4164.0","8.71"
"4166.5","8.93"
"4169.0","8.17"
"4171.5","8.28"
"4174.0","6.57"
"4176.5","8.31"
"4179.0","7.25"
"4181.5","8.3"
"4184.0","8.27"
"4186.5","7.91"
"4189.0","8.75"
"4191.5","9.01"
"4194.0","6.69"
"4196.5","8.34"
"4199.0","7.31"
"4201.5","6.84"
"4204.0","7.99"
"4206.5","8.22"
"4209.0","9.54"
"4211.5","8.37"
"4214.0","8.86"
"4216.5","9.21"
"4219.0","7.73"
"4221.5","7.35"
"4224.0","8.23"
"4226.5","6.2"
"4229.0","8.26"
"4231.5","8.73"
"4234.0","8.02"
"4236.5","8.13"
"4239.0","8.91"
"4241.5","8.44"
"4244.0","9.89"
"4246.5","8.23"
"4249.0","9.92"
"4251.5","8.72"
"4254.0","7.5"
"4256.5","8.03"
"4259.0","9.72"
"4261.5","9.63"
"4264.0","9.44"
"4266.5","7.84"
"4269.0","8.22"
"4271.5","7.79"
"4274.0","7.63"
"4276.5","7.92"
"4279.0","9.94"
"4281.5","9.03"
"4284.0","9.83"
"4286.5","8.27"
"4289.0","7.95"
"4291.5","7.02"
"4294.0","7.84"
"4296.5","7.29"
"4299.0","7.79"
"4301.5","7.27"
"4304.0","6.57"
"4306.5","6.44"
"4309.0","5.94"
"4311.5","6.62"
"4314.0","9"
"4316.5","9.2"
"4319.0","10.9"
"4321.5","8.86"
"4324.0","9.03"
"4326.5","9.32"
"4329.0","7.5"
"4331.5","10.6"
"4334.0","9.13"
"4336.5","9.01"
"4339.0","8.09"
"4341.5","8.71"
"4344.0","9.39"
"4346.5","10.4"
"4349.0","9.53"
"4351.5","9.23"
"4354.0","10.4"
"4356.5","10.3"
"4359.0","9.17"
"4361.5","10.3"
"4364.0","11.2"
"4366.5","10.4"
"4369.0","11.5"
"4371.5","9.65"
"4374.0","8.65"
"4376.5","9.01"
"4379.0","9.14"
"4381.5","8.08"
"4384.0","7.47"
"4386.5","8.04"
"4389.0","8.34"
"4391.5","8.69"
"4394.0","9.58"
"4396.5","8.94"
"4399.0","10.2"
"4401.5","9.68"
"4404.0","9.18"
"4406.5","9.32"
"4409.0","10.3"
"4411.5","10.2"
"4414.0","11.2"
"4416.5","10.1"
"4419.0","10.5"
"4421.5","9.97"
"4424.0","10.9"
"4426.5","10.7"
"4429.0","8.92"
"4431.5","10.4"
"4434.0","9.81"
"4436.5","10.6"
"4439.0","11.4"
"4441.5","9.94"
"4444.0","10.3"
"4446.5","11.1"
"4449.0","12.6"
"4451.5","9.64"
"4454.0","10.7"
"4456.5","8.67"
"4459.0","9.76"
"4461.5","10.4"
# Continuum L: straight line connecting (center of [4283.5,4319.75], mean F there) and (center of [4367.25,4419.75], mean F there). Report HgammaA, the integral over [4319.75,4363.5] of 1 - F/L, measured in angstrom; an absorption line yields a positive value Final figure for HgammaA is -4.66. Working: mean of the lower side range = 7.78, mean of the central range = 9.4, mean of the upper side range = 9.42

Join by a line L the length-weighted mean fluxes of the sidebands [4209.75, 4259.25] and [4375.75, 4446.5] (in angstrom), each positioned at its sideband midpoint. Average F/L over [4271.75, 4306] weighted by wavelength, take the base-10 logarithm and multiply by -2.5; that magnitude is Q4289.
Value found 0.11 mag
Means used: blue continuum 8.41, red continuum 9.71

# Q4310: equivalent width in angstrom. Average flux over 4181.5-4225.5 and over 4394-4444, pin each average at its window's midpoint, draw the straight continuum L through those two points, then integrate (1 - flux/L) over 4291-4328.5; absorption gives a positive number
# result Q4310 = 4.83 angstrom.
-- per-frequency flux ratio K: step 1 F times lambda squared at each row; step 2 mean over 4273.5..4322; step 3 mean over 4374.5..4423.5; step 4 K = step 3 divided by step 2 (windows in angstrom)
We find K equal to 1.22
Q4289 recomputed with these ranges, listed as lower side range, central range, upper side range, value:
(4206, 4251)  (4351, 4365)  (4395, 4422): -0.06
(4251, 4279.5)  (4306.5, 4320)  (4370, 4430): 0.09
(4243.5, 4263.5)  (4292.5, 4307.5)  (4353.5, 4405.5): 0.25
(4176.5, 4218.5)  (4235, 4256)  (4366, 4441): -0.02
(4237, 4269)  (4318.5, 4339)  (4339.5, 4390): 0.01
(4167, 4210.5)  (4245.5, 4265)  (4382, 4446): -0.05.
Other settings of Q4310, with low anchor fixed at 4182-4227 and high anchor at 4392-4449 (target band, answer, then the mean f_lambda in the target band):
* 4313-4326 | -0.3 angstrom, 9.4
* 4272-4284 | 0.1 angstrom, 8.7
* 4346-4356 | -0.4 angstrom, 9.88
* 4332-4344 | 0.6 angstrom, 8.92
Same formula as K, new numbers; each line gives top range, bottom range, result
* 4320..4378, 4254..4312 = 1.23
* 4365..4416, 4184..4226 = 1.26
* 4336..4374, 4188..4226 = 1.29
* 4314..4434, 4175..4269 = 1.23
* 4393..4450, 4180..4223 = 1.39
